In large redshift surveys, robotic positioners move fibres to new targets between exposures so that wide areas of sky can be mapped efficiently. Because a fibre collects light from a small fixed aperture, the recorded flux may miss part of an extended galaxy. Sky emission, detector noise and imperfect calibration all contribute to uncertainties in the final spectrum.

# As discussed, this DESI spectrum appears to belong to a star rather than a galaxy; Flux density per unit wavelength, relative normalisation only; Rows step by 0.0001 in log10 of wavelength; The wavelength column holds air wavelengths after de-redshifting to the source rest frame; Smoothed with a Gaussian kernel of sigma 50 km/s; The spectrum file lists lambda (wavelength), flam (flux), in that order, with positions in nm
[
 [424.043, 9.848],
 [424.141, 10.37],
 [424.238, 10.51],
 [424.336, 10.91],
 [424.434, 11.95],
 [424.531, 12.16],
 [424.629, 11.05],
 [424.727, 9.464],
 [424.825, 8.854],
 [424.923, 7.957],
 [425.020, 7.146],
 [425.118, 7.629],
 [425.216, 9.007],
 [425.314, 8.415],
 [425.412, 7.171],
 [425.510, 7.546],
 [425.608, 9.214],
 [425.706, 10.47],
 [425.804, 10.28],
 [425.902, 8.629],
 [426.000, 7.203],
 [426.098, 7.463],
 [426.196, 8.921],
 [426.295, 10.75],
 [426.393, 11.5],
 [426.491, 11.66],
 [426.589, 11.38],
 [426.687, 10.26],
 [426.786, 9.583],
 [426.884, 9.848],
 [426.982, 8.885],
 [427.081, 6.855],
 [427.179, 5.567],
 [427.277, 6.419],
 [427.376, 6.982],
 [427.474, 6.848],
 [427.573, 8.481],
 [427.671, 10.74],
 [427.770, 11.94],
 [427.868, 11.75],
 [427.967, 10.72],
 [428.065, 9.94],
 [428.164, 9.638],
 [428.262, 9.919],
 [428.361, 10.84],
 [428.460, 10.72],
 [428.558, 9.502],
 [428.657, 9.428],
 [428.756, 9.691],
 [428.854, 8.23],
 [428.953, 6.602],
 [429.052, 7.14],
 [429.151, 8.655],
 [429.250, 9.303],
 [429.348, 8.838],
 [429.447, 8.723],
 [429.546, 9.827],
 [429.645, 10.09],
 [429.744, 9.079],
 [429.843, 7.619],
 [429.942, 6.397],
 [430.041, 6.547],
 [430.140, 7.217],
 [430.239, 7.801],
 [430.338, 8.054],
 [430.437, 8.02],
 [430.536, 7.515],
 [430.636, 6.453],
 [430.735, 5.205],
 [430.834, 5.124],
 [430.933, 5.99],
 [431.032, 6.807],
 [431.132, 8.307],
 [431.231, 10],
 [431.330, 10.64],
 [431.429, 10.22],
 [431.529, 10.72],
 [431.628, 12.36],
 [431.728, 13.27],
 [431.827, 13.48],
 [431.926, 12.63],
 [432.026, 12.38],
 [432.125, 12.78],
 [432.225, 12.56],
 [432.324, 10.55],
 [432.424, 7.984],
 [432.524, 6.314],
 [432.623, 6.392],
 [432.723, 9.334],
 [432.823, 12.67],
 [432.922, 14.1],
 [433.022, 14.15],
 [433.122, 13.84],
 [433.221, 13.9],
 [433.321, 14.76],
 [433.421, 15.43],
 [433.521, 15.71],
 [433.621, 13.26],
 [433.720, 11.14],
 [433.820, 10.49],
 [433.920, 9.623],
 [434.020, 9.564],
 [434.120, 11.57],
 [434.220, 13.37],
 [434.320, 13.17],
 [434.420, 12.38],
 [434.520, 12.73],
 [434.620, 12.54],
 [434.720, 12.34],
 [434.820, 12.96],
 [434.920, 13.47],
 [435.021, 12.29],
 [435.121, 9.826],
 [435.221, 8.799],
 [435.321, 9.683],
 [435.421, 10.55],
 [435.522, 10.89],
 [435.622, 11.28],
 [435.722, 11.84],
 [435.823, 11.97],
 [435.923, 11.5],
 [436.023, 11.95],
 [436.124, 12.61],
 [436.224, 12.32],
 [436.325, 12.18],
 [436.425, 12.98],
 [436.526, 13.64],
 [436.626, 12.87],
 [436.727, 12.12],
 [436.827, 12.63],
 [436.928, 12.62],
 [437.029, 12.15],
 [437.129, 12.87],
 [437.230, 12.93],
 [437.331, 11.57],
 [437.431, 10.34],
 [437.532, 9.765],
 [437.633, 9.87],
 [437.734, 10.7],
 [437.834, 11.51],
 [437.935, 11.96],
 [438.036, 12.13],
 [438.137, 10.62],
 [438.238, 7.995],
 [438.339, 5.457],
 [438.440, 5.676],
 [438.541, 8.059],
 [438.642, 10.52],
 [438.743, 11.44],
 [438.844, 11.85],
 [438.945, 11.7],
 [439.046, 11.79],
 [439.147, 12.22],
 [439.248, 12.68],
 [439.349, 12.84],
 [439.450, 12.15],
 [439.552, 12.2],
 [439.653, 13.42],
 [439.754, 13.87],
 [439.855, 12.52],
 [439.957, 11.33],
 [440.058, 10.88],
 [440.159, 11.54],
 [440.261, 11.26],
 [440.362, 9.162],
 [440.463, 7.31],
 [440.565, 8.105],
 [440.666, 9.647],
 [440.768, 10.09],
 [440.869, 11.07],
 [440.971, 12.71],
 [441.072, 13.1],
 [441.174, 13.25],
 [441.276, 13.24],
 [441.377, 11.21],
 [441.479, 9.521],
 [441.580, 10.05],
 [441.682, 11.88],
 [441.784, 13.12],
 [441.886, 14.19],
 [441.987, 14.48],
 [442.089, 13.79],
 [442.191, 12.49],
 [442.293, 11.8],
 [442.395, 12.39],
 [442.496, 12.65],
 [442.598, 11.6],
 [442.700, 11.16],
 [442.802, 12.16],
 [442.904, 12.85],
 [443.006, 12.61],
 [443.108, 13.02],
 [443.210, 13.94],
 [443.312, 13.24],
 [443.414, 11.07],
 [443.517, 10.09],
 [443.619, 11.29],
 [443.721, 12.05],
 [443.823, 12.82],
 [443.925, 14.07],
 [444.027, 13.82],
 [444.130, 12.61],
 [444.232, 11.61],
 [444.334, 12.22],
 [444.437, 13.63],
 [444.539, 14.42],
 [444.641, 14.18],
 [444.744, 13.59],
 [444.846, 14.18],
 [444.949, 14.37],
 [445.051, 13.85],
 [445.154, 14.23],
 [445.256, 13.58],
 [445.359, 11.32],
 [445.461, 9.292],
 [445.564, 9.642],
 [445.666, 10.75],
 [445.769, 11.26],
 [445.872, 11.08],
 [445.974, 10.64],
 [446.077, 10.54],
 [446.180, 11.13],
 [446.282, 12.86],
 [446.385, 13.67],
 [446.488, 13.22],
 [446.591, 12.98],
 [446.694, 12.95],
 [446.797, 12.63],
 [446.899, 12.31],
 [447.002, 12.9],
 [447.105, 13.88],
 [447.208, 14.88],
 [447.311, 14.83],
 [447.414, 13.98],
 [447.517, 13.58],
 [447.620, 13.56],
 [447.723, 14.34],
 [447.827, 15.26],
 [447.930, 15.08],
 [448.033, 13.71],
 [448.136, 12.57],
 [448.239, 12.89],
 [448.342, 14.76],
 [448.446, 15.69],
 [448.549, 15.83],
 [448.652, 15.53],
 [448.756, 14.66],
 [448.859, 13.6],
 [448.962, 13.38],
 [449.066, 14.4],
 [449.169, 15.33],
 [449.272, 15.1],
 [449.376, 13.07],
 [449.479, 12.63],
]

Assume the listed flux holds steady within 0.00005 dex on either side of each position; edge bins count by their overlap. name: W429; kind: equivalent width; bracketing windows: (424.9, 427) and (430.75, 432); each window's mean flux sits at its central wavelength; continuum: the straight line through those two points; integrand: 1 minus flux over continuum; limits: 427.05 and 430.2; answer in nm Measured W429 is 0.25 nm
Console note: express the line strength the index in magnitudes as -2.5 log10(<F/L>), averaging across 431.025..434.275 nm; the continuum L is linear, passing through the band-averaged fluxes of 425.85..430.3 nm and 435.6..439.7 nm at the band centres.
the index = -0.14 mag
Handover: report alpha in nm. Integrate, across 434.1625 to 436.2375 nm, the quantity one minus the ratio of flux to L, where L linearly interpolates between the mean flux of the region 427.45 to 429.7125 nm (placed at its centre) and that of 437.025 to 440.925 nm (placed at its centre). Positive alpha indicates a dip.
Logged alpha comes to -0.30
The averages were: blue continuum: 9.48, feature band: 11.8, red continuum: 10.8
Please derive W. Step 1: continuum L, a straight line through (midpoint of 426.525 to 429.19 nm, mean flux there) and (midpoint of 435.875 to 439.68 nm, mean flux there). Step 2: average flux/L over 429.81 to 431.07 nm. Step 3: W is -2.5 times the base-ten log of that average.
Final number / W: 0.386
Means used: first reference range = 9.15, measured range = 6.82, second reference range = 11.4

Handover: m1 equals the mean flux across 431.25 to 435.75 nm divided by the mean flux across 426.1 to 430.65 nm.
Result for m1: 1.3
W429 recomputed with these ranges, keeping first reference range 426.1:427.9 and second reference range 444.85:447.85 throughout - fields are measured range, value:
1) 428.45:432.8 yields 0.422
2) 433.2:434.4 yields -0.245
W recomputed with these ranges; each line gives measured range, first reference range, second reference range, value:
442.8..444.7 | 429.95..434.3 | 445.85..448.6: 0.00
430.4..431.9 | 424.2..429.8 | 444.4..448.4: 0.12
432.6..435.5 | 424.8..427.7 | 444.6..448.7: -0.16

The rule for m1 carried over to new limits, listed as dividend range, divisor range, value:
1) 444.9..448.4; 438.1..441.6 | 1.19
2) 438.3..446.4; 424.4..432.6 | 1.30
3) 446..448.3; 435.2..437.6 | 1.13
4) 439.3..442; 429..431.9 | 1.34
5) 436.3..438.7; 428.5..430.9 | 1.38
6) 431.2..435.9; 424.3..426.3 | 1.29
